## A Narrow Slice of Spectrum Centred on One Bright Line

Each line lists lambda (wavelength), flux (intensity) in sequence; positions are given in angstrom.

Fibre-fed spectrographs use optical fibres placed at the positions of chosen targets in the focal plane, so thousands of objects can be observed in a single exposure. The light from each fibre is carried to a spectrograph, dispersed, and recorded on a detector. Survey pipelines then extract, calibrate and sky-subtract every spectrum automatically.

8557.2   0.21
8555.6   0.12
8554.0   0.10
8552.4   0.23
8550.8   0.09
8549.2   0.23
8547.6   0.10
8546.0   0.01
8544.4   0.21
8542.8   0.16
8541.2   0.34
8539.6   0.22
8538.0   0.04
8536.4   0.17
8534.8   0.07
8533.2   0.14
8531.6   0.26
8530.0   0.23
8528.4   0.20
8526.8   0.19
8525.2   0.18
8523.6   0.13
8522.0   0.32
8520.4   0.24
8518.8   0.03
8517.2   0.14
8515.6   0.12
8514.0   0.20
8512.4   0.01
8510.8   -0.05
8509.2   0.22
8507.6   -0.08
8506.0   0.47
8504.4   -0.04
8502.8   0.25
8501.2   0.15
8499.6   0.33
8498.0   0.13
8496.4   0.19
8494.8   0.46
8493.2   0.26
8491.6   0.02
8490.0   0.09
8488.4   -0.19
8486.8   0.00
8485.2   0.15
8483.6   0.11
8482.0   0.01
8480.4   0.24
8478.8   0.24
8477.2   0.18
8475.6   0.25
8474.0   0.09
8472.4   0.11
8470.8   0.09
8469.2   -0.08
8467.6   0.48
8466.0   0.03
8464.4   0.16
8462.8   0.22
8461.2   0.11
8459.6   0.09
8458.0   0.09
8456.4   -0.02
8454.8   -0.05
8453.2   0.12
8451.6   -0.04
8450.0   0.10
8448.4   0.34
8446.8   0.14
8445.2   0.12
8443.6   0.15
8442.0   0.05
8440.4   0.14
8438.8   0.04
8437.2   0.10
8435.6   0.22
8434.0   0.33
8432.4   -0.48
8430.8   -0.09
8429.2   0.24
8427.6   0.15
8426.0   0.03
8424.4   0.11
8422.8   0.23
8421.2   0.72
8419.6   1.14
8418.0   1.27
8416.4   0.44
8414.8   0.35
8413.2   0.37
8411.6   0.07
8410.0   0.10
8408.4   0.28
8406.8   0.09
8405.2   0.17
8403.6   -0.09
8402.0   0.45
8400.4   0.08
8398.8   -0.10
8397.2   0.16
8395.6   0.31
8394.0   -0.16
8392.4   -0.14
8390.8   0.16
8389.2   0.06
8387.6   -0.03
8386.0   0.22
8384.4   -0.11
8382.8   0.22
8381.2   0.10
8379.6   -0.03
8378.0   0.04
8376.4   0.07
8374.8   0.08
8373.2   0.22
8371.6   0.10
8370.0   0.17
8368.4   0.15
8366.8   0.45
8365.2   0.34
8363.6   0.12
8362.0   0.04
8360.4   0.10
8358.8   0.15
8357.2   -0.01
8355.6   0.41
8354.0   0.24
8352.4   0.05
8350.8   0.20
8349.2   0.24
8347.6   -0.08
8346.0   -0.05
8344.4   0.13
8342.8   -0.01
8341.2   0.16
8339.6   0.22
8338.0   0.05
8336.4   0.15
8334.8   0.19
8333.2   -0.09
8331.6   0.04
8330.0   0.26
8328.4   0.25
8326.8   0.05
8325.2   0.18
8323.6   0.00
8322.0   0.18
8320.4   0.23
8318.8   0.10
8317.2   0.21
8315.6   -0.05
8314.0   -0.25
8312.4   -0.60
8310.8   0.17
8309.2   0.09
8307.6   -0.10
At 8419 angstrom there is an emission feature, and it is H-gamma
